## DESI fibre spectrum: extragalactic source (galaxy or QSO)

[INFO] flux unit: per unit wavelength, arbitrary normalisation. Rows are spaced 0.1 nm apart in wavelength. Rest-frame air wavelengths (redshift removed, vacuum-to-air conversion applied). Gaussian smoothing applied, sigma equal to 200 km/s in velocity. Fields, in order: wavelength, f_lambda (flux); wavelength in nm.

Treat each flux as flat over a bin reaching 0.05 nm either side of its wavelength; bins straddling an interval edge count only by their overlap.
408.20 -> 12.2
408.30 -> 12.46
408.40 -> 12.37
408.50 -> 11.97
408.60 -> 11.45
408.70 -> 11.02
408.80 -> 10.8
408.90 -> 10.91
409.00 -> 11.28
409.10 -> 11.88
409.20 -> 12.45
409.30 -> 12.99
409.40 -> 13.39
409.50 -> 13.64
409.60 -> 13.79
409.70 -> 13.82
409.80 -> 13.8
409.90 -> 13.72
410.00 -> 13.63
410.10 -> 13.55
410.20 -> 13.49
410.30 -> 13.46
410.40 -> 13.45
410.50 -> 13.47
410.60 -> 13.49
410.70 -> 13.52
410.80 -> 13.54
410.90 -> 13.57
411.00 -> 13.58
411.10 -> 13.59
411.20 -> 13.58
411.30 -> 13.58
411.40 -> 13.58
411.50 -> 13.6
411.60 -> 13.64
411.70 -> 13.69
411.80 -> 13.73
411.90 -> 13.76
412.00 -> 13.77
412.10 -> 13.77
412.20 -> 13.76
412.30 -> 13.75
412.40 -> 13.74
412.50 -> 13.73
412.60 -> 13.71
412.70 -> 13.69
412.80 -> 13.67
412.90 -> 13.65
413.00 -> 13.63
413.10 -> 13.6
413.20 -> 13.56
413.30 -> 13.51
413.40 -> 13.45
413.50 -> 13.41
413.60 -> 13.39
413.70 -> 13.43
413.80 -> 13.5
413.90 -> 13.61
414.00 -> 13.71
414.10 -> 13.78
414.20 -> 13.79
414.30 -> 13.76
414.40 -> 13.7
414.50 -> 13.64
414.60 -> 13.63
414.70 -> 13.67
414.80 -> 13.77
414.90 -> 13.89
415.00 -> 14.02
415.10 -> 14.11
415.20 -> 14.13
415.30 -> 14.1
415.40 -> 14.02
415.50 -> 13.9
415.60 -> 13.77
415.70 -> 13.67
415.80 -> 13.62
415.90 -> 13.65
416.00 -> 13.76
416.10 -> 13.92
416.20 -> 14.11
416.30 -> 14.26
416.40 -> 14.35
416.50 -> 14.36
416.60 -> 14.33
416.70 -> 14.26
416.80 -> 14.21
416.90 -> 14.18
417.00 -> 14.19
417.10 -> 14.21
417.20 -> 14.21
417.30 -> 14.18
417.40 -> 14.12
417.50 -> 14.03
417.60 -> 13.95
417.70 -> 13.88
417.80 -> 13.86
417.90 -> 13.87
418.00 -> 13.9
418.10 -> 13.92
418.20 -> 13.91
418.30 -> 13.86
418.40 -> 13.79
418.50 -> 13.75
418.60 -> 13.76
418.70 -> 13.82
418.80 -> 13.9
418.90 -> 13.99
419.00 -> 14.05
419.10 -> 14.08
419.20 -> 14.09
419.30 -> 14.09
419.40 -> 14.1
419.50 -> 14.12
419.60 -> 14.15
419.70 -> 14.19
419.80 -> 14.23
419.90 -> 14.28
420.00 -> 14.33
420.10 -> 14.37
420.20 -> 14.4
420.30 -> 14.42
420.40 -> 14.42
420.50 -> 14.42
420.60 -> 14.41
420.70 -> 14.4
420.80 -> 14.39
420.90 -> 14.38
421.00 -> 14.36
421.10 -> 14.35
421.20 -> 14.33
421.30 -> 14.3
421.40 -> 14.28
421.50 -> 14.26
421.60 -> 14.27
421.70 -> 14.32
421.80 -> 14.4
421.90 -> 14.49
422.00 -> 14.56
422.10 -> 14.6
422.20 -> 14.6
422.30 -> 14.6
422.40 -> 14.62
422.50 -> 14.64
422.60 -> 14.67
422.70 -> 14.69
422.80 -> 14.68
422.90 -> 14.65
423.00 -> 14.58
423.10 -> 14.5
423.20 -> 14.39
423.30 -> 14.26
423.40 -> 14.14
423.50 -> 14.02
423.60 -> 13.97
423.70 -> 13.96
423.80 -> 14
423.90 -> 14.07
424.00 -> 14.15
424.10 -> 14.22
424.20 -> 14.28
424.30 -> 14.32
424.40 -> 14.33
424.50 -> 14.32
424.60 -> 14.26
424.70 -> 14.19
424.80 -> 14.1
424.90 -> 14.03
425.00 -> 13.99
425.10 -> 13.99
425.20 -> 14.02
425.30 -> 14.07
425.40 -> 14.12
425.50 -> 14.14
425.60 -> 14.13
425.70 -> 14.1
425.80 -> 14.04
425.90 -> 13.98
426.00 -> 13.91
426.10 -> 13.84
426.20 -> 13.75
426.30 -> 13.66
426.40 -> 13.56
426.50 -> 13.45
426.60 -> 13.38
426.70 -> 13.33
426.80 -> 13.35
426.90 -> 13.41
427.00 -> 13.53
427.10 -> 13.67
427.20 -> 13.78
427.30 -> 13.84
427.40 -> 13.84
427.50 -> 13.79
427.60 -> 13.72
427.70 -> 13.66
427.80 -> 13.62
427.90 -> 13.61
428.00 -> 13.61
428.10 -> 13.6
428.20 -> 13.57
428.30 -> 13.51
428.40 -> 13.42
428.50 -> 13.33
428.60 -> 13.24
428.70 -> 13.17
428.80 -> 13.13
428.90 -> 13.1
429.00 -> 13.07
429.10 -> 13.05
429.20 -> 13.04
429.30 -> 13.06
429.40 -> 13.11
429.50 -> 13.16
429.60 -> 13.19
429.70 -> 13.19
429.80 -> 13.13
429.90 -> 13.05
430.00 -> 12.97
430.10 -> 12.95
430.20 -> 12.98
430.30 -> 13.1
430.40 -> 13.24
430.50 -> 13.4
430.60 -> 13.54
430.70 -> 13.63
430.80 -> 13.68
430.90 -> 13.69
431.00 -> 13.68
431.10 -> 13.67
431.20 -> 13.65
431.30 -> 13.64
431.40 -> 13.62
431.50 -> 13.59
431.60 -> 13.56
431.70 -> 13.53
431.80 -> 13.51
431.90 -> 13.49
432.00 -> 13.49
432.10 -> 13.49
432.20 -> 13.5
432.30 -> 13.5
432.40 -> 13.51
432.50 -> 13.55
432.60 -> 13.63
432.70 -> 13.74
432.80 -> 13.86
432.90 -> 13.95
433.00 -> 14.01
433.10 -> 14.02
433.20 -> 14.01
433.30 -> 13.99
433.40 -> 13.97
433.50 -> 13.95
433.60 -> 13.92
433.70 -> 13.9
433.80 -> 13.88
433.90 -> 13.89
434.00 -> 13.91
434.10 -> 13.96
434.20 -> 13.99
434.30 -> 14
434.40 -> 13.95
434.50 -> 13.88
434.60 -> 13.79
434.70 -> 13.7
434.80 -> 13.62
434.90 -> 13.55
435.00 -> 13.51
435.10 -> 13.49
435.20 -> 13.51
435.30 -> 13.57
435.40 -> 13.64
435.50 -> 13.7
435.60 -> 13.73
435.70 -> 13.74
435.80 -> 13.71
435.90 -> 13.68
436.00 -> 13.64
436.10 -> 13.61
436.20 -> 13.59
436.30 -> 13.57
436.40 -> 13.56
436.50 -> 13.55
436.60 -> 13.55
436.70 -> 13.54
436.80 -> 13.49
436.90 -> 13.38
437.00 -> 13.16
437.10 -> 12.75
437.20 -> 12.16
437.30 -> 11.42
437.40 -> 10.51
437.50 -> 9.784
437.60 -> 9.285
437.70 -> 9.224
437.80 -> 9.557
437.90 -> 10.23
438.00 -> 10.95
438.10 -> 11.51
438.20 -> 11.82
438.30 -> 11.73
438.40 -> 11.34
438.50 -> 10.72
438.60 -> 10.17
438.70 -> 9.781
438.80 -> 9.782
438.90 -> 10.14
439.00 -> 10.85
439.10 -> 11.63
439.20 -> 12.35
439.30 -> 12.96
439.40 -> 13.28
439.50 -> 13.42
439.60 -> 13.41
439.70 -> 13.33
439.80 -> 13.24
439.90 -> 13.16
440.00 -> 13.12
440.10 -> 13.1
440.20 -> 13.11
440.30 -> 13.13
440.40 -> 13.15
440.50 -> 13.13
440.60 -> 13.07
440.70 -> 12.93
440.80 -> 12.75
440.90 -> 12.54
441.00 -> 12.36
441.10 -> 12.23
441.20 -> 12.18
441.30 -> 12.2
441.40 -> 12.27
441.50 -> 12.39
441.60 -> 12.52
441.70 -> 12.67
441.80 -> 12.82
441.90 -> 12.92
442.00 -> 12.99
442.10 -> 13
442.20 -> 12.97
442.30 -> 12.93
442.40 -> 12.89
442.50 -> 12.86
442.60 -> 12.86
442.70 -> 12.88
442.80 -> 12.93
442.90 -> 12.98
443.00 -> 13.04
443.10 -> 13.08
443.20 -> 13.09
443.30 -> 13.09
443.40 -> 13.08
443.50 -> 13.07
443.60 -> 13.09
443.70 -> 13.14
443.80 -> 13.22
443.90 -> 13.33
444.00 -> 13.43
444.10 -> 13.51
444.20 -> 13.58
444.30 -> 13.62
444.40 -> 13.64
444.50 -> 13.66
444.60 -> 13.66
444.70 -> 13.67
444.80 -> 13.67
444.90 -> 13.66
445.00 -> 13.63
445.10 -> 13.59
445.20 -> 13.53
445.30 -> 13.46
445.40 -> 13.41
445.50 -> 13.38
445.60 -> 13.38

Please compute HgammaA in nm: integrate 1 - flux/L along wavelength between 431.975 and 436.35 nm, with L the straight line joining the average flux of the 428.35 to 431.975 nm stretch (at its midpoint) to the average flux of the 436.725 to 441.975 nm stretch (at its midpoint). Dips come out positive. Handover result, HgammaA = -0.34 nm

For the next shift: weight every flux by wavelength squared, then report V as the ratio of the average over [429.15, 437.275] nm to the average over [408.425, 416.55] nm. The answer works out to 1.11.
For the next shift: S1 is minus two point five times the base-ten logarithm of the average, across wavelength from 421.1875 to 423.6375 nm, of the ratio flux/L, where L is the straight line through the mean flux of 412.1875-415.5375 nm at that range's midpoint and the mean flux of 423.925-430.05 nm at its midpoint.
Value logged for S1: -0.06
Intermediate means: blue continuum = 13.7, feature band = 14.4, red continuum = 13.7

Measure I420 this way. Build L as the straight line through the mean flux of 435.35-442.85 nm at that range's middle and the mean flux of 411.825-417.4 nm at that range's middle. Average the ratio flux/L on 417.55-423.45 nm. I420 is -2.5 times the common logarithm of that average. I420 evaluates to -0.059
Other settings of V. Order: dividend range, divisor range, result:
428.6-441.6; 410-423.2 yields 1.01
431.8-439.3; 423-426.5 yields 0.96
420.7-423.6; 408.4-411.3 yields 1.18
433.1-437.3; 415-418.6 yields 1.06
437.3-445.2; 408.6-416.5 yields 1.06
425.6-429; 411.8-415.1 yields 1.06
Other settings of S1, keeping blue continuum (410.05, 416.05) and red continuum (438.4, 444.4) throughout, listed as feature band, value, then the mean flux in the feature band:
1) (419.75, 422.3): -0.08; 14.4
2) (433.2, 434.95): -0.08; 13.9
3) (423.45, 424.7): -0.07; 14.2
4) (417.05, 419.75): -0.04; 14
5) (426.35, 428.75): -0.03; 13.5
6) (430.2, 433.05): -0.05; 13.6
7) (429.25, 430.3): 0.00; 13.1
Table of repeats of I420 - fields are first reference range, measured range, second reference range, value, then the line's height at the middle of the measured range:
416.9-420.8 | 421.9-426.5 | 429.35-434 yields -0.03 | 13.9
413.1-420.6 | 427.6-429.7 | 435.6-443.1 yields -0.01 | 13.1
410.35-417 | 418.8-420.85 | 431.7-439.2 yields -0.06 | 13.5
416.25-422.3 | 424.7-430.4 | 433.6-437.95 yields 0.01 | 13.6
